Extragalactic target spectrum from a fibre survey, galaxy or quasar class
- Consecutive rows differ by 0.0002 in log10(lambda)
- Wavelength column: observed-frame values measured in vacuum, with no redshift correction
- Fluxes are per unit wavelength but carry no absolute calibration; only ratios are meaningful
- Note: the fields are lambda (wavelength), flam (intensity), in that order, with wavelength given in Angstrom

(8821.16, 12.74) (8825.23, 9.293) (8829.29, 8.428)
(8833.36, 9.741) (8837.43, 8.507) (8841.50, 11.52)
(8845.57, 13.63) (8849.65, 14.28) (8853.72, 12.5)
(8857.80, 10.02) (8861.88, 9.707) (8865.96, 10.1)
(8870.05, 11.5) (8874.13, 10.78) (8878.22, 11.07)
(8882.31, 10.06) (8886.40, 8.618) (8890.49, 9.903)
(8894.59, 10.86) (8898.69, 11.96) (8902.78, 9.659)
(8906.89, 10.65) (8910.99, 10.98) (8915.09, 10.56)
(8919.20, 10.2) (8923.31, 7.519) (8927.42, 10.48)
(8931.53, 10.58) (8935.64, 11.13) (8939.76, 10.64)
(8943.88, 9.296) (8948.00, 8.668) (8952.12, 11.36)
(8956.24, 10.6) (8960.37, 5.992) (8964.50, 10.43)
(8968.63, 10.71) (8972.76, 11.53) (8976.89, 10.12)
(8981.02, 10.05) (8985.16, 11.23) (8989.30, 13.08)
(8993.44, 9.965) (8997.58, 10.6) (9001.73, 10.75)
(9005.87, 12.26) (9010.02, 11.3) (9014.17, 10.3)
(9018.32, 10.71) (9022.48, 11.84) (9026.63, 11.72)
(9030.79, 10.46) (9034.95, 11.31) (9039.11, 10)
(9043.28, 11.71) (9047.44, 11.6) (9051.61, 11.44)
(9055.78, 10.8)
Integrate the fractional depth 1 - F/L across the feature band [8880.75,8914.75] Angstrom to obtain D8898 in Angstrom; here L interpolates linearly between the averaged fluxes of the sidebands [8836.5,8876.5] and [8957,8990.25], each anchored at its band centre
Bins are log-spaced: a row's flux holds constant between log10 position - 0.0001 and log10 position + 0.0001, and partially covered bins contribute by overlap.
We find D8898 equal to 1.9 Angstrom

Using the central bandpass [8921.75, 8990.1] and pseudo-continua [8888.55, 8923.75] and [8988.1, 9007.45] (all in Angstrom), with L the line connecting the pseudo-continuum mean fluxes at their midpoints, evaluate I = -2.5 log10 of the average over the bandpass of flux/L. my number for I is 0.07 mag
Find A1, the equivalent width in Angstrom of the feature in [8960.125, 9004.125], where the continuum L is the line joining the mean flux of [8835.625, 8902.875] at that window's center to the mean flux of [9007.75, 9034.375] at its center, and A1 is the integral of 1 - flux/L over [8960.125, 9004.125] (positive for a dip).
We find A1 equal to 1.7 Angstrom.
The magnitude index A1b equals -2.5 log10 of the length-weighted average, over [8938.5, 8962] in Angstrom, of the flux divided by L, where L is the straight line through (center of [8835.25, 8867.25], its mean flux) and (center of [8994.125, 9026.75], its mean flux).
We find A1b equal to 0.183 mag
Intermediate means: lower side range 11.3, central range 9.45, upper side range 11.1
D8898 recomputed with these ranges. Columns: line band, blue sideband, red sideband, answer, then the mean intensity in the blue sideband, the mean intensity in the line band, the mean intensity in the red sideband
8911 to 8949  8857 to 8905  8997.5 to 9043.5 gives 2.2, 10.4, 9.99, 11.1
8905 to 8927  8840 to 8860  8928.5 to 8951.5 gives 1.5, 12.4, 10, 10.2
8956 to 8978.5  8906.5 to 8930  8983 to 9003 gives 1.9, 10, 9.83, 11.1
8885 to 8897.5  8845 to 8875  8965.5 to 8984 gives 1.4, 11.5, 10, 10.6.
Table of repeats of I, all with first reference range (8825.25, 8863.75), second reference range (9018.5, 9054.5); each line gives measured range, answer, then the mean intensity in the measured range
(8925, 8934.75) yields 0.05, 10.5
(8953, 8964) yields 0.23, 8.93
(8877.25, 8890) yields 0.12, 9.82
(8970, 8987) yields 0.04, 10.7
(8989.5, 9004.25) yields 0.03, 10.8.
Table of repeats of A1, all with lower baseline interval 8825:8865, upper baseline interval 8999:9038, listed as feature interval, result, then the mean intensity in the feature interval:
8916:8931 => 1.9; 9.61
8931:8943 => 0.4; 10.7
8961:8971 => 1.0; 9.94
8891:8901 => -0.2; 11.1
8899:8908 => 0.4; 10.5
